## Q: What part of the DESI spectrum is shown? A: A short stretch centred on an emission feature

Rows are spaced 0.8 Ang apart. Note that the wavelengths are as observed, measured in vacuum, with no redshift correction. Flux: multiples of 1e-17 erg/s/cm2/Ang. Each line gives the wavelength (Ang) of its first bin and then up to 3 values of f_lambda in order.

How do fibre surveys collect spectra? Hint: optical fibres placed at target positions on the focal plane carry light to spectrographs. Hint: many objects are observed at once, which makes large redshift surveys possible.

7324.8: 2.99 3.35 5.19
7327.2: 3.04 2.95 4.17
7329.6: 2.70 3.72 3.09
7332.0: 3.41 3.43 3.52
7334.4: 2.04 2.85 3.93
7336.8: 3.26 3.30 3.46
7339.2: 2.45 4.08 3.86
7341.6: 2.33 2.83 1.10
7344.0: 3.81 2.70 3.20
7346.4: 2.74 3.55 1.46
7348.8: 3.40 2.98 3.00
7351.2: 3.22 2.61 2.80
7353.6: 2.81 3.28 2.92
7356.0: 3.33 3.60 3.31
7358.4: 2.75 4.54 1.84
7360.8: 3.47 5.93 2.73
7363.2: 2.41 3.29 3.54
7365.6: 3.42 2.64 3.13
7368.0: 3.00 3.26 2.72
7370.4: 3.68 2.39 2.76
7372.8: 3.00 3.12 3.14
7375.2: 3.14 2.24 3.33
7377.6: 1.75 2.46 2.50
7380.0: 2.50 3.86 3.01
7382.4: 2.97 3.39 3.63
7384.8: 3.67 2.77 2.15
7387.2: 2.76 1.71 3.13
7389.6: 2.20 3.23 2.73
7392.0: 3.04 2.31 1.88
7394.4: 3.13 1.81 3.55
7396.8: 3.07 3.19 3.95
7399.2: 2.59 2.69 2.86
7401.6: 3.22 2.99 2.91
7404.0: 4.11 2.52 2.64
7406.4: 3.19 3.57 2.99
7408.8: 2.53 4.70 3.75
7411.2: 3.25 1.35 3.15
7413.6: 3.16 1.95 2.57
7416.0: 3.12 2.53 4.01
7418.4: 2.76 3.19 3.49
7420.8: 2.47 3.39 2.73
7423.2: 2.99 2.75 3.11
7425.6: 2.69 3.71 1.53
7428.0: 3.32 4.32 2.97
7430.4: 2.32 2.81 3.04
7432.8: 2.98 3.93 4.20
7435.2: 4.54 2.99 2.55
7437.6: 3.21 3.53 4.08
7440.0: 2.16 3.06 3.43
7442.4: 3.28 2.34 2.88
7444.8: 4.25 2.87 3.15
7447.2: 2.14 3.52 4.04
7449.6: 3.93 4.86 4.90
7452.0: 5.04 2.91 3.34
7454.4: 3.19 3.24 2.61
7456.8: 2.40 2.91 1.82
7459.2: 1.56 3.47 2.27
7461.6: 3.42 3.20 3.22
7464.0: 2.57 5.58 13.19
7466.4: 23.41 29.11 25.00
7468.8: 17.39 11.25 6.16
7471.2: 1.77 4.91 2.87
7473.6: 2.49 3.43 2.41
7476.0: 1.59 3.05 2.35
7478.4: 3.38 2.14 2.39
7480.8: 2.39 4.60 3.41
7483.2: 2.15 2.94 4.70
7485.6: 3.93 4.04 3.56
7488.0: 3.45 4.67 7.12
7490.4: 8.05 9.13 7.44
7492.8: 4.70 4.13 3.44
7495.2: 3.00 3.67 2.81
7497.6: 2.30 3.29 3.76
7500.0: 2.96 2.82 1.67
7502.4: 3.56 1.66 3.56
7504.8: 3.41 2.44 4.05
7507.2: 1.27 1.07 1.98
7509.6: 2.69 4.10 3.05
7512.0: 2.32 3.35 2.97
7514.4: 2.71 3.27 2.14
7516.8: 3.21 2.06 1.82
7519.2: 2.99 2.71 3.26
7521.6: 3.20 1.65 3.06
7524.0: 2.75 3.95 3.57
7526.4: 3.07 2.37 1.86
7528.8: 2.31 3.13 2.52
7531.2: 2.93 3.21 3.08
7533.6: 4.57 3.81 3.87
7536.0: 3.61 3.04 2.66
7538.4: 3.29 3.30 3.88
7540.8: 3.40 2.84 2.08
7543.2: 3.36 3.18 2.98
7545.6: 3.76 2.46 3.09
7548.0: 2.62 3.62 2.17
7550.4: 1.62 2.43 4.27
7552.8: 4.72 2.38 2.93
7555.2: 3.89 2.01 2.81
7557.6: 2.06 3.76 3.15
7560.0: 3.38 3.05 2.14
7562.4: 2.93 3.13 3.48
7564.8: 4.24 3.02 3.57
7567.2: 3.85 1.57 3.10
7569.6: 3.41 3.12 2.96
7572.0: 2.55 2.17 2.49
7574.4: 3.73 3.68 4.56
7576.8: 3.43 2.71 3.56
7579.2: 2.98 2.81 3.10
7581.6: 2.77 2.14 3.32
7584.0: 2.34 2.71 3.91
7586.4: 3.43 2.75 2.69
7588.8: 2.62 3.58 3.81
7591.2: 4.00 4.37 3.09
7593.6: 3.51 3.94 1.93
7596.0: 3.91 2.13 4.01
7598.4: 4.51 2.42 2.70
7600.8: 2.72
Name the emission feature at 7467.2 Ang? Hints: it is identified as Halpha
